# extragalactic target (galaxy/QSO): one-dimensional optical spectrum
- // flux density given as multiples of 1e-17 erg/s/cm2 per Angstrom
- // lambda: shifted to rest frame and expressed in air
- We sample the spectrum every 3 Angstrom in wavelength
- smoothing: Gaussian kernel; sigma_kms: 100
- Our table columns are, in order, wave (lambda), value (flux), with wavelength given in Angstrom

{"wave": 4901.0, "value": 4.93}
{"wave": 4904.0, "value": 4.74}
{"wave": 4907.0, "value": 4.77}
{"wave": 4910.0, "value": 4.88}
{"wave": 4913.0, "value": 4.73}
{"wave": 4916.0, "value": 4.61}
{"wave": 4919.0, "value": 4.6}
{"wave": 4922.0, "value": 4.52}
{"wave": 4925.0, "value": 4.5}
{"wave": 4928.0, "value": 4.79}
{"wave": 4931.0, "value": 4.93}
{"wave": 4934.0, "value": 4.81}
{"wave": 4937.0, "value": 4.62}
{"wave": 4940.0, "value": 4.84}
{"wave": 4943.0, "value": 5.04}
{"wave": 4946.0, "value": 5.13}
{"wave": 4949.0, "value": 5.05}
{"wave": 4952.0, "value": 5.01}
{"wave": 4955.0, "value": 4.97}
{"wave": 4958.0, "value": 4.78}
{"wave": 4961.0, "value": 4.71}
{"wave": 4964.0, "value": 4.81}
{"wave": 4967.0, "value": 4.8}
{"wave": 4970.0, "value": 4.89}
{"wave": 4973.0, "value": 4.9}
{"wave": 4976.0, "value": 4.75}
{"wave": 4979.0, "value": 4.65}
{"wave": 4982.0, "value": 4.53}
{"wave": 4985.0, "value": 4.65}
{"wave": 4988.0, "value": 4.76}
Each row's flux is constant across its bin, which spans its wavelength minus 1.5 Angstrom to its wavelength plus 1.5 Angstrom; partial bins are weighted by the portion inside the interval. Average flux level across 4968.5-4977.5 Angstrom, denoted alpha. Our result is 4.85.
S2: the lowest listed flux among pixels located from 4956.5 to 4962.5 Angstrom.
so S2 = 4.71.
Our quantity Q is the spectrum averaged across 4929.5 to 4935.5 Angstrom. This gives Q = 4.87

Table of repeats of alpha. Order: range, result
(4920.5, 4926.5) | 4.51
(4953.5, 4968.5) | 4.81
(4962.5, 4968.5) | 4.8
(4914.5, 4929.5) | 4.6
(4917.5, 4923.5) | 4.56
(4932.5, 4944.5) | 4.83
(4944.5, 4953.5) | 5.06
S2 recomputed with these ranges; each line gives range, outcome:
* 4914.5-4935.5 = 4.5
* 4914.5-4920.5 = 4.6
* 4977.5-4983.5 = 4.53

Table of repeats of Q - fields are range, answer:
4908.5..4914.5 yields 4.81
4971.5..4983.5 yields 4.71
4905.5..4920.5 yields 4.72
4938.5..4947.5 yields 5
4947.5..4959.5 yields 4.95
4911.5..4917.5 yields 4.67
